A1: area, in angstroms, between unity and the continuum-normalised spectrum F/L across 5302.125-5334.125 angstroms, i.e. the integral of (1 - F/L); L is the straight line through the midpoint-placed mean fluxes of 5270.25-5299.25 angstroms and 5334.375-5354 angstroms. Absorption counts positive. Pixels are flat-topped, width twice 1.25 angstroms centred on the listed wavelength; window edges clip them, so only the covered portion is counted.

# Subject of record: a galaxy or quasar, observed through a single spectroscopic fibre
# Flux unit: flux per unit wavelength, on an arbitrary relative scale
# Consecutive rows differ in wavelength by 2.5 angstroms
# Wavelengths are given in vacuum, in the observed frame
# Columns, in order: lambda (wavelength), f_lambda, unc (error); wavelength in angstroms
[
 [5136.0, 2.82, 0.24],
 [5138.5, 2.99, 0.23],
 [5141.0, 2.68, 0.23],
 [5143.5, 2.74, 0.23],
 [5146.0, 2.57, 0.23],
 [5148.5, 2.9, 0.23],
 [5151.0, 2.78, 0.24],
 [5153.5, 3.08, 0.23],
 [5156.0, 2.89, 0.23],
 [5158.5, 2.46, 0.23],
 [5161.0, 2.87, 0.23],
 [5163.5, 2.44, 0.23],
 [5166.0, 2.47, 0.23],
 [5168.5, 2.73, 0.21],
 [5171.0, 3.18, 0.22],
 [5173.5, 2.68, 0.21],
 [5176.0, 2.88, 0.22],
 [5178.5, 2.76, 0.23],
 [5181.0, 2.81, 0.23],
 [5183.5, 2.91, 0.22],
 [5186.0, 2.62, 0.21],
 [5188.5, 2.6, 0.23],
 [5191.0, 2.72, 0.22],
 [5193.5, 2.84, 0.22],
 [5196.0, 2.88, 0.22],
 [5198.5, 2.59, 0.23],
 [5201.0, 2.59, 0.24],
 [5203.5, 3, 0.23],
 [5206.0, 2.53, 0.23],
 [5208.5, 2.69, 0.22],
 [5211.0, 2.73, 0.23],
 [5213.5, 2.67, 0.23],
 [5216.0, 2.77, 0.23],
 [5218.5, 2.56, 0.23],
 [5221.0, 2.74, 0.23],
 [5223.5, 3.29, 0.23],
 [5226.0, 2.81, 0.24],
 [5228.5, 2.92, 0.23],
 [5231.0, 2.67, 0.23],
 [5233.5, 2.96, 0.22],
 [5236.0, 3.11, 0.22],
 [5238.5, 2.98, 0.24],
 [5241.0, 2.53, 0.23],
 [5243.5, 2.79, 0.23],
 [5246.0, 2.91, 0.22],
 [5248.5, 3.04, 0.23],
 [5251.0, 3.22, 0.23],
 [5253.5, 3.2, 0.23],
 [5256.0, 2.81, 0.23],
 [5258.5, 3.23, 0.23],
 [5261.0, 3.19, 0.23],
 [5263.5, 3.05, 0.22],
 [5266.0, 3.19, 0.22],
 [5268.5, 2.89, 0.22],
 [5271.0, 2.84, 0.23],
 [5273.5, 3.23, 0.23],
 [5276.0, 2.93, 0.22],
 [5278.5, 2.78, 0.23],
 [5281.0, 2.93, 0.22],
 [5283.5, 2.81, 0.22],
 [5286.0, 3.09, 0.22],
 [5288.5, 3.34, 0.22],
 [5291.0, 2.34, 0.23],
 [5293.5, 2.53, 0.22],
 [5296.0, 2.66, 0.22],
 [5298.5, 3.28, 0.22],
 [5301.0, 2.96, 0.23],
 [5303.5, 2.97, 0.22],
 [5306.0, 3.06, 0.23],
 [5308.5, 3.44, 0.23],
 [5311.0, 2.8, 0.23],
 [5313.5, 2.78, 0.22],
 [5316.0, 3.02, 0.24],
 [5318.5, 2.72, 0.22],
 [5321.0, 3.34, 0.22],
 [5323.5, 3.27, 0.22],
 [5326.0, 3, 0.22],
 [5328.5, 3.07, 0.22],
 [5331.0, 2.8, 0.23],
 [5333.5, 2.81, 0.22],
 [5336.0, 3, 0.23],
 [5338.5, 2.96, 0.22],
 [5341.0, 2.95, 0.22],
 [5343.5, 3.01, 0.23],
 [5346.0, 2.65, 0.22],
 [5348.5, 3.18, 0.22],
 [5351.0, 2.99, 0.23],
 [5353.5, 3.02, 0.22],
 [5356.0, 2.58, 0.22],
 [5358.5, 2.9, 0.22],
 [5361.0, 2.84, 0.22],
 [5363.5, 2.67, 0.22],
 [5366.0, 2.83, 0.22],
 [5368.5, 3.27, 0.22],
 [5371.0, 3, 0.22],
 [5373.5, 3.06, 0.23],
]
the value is -0.8 angstroms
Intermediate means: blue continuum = 2.89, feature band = 3.01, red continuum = 2.97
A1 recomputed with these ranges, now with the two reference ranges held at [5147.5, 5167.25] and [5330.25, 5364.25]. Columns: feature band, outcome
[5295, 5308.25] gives -0.82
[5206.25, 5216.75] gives 0.31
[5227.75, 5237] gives -0.38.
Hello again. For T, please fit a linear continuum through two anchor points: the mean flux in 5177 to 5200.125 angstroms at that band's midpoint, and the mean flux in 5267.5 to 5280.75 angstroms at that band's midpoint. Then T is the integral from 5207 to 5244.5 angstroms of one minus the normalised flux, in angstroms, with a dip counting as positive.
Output 0.2 angstroms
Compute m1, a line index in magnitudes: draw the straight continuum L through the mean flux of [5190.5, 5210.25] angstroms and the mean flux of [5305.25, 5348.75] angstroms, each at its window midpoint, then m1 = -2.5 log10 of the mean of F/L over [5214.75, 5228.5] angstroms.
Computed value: -0.03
